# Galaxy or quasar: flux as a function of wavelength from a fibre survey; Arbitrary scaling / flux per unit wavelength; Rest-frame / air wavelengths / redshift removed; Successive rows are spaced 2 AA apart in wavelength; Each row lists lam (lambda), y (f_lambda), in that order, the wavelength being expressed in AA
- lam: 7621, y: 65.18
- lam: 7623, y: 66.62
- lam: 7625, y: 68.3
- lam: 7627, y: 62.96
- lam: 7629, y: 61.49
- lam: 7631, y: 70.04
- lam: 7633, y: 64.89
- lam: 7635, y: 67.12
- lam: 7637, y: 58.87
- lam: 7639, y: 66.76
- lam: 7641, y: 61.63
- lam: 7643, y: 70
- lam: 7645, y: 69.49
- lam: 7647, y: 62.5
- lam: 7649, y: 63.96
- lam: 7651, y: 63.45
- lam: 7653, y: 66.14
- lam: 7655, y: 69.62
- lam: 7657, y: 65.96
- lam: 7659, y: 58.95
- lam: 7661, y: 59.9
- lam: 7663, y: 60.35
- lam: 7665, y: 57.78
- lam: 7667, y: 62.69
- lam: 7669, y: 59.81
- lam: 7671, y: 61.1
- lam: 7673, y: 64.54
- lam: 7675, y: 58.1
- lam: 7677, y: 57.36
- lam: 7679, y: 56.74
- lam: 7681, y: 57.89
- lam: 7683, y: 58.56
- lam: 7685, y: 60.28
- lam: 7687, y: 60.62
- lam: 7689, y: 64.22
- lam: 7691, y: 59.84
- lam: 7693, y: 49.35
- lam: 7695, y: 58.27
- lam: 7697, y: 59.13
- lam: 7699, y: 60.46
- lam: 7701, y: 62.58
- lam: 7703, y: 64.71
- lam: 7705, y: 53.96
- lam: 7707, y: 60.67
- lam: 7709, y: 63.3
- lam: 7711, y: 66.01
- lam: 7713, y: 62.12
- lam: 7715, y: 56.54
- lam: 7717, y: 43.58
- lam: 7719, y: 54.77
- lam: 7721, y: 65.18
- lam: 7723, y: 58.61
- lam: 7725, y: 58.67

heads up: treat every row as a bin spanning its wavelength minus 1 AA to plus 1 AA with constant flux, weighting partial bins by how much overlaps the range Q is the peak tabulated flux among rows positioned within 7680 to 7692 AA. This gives 64.22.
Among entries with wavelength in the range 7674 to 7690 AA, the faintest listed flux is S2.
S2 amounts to 56.74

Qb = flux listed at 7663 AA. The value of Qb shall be 60.35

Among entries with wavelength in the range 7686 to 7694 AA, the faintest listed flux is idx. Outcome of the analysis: 49.35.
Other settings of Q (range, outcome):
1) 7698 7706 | 64.71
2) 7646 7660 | 69.62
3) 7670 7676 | 64.54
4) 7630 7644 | 70.04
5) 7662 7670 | 62.69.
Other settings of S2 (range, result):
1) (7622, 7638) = 58.87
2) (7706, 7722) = 43.58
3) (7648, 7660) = 58.95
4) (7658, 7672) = 57.78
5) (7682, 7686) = 58.56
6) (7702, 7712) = 53.96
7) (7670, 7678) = 57.36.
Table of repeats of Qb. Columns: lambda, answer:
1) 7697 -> 59.13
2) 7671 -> 61.1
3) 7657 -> 65.96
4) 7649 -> 63.96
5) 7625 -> 68.3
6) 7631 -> 70.04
